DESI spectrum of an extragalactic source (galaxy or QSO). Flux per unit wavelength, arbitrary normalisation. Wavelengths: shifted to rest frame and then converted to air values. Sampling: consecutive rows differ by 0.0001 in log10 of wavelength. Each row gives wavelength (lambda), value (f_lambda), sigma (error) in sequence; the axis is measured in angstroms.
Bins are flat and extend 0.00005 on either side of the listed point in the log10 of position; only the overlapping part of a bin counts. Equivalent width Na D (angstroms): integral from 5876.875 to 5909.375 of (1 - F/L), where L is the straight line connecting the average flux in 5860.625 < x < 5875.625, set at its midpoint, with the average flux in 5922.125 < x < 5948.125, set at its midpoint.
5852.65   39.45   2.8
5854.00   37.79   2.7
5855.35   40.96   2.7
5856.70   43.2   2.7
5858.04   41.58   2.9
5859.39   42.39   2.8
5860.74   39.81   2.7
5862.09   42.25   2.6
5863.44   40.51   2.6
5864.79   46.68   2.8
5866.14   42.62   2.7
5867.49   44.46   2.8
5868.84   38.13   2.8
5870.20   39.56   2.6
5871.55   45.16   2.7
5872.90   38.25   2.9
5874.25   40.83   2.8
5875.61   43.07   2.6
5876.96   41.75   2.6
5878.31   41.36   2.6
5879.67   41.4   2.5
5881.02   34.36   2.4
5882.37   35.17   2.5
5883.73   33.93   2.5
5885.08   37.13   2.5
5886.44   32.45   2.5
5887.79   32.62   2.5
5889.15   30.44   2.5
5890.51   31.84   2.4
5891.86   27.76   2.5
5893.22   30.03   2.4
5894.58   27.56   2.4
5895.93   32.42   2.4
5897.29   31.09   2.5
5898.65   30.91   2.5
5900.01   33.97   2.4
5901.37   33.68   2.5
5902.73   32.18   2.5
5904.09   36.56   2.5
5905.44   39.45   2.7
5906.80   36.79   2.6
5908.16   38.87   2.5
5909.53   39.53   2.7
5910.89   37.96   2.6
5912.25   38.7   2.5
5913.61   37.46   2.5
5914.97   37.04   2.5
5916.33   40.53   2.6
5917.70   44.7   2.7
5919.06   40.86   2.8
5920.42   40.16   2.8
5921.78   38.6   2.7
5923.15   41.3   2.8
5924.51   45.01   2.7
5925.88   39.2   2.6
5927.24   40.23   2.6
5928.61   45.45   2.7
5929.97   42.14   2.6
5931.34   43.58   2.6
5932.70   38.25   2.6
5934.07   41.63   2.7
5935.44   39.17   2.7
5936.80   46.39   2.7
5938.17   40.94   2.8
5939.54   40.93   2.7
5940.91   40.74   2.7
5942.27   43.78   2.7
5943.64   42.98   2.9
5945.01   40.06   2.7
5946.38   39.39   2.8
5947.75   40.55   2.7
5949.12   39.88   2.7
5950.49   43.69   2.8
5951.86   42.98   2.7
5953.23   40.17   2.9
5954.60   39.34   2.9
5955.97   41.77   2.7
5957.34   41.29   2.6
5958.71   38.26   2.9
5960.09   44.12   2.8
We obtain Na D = 5.8 angstroms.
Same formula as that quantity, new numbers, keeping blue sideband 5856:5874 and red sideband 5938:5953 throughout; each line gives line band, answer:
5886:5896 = 2.7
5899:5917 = 2.0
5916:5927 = 0.1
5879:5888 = 1.4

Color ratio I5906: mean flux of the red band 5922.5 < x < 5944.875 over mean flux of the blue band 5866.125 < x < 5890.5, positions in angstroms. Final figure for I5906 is 1.10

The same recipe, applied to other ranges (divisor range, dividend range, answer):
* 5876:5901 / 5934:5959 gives 1.22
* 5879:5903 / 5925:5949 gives 1.27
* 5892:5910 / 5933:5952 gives 1.23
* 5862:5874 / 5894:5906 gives 0.79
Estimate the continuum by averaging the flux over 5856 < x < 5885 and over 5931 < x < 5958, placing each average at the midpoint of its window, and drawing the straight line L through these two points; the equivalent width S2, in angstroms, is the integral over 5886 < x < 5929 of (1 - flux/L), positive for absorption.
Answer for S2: 4.9 angstroms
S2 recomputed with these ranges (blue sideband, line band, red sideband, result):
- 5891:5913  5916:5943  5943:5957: -2.5 angstroms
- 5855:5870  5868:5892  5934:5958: 2.7 angstroms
